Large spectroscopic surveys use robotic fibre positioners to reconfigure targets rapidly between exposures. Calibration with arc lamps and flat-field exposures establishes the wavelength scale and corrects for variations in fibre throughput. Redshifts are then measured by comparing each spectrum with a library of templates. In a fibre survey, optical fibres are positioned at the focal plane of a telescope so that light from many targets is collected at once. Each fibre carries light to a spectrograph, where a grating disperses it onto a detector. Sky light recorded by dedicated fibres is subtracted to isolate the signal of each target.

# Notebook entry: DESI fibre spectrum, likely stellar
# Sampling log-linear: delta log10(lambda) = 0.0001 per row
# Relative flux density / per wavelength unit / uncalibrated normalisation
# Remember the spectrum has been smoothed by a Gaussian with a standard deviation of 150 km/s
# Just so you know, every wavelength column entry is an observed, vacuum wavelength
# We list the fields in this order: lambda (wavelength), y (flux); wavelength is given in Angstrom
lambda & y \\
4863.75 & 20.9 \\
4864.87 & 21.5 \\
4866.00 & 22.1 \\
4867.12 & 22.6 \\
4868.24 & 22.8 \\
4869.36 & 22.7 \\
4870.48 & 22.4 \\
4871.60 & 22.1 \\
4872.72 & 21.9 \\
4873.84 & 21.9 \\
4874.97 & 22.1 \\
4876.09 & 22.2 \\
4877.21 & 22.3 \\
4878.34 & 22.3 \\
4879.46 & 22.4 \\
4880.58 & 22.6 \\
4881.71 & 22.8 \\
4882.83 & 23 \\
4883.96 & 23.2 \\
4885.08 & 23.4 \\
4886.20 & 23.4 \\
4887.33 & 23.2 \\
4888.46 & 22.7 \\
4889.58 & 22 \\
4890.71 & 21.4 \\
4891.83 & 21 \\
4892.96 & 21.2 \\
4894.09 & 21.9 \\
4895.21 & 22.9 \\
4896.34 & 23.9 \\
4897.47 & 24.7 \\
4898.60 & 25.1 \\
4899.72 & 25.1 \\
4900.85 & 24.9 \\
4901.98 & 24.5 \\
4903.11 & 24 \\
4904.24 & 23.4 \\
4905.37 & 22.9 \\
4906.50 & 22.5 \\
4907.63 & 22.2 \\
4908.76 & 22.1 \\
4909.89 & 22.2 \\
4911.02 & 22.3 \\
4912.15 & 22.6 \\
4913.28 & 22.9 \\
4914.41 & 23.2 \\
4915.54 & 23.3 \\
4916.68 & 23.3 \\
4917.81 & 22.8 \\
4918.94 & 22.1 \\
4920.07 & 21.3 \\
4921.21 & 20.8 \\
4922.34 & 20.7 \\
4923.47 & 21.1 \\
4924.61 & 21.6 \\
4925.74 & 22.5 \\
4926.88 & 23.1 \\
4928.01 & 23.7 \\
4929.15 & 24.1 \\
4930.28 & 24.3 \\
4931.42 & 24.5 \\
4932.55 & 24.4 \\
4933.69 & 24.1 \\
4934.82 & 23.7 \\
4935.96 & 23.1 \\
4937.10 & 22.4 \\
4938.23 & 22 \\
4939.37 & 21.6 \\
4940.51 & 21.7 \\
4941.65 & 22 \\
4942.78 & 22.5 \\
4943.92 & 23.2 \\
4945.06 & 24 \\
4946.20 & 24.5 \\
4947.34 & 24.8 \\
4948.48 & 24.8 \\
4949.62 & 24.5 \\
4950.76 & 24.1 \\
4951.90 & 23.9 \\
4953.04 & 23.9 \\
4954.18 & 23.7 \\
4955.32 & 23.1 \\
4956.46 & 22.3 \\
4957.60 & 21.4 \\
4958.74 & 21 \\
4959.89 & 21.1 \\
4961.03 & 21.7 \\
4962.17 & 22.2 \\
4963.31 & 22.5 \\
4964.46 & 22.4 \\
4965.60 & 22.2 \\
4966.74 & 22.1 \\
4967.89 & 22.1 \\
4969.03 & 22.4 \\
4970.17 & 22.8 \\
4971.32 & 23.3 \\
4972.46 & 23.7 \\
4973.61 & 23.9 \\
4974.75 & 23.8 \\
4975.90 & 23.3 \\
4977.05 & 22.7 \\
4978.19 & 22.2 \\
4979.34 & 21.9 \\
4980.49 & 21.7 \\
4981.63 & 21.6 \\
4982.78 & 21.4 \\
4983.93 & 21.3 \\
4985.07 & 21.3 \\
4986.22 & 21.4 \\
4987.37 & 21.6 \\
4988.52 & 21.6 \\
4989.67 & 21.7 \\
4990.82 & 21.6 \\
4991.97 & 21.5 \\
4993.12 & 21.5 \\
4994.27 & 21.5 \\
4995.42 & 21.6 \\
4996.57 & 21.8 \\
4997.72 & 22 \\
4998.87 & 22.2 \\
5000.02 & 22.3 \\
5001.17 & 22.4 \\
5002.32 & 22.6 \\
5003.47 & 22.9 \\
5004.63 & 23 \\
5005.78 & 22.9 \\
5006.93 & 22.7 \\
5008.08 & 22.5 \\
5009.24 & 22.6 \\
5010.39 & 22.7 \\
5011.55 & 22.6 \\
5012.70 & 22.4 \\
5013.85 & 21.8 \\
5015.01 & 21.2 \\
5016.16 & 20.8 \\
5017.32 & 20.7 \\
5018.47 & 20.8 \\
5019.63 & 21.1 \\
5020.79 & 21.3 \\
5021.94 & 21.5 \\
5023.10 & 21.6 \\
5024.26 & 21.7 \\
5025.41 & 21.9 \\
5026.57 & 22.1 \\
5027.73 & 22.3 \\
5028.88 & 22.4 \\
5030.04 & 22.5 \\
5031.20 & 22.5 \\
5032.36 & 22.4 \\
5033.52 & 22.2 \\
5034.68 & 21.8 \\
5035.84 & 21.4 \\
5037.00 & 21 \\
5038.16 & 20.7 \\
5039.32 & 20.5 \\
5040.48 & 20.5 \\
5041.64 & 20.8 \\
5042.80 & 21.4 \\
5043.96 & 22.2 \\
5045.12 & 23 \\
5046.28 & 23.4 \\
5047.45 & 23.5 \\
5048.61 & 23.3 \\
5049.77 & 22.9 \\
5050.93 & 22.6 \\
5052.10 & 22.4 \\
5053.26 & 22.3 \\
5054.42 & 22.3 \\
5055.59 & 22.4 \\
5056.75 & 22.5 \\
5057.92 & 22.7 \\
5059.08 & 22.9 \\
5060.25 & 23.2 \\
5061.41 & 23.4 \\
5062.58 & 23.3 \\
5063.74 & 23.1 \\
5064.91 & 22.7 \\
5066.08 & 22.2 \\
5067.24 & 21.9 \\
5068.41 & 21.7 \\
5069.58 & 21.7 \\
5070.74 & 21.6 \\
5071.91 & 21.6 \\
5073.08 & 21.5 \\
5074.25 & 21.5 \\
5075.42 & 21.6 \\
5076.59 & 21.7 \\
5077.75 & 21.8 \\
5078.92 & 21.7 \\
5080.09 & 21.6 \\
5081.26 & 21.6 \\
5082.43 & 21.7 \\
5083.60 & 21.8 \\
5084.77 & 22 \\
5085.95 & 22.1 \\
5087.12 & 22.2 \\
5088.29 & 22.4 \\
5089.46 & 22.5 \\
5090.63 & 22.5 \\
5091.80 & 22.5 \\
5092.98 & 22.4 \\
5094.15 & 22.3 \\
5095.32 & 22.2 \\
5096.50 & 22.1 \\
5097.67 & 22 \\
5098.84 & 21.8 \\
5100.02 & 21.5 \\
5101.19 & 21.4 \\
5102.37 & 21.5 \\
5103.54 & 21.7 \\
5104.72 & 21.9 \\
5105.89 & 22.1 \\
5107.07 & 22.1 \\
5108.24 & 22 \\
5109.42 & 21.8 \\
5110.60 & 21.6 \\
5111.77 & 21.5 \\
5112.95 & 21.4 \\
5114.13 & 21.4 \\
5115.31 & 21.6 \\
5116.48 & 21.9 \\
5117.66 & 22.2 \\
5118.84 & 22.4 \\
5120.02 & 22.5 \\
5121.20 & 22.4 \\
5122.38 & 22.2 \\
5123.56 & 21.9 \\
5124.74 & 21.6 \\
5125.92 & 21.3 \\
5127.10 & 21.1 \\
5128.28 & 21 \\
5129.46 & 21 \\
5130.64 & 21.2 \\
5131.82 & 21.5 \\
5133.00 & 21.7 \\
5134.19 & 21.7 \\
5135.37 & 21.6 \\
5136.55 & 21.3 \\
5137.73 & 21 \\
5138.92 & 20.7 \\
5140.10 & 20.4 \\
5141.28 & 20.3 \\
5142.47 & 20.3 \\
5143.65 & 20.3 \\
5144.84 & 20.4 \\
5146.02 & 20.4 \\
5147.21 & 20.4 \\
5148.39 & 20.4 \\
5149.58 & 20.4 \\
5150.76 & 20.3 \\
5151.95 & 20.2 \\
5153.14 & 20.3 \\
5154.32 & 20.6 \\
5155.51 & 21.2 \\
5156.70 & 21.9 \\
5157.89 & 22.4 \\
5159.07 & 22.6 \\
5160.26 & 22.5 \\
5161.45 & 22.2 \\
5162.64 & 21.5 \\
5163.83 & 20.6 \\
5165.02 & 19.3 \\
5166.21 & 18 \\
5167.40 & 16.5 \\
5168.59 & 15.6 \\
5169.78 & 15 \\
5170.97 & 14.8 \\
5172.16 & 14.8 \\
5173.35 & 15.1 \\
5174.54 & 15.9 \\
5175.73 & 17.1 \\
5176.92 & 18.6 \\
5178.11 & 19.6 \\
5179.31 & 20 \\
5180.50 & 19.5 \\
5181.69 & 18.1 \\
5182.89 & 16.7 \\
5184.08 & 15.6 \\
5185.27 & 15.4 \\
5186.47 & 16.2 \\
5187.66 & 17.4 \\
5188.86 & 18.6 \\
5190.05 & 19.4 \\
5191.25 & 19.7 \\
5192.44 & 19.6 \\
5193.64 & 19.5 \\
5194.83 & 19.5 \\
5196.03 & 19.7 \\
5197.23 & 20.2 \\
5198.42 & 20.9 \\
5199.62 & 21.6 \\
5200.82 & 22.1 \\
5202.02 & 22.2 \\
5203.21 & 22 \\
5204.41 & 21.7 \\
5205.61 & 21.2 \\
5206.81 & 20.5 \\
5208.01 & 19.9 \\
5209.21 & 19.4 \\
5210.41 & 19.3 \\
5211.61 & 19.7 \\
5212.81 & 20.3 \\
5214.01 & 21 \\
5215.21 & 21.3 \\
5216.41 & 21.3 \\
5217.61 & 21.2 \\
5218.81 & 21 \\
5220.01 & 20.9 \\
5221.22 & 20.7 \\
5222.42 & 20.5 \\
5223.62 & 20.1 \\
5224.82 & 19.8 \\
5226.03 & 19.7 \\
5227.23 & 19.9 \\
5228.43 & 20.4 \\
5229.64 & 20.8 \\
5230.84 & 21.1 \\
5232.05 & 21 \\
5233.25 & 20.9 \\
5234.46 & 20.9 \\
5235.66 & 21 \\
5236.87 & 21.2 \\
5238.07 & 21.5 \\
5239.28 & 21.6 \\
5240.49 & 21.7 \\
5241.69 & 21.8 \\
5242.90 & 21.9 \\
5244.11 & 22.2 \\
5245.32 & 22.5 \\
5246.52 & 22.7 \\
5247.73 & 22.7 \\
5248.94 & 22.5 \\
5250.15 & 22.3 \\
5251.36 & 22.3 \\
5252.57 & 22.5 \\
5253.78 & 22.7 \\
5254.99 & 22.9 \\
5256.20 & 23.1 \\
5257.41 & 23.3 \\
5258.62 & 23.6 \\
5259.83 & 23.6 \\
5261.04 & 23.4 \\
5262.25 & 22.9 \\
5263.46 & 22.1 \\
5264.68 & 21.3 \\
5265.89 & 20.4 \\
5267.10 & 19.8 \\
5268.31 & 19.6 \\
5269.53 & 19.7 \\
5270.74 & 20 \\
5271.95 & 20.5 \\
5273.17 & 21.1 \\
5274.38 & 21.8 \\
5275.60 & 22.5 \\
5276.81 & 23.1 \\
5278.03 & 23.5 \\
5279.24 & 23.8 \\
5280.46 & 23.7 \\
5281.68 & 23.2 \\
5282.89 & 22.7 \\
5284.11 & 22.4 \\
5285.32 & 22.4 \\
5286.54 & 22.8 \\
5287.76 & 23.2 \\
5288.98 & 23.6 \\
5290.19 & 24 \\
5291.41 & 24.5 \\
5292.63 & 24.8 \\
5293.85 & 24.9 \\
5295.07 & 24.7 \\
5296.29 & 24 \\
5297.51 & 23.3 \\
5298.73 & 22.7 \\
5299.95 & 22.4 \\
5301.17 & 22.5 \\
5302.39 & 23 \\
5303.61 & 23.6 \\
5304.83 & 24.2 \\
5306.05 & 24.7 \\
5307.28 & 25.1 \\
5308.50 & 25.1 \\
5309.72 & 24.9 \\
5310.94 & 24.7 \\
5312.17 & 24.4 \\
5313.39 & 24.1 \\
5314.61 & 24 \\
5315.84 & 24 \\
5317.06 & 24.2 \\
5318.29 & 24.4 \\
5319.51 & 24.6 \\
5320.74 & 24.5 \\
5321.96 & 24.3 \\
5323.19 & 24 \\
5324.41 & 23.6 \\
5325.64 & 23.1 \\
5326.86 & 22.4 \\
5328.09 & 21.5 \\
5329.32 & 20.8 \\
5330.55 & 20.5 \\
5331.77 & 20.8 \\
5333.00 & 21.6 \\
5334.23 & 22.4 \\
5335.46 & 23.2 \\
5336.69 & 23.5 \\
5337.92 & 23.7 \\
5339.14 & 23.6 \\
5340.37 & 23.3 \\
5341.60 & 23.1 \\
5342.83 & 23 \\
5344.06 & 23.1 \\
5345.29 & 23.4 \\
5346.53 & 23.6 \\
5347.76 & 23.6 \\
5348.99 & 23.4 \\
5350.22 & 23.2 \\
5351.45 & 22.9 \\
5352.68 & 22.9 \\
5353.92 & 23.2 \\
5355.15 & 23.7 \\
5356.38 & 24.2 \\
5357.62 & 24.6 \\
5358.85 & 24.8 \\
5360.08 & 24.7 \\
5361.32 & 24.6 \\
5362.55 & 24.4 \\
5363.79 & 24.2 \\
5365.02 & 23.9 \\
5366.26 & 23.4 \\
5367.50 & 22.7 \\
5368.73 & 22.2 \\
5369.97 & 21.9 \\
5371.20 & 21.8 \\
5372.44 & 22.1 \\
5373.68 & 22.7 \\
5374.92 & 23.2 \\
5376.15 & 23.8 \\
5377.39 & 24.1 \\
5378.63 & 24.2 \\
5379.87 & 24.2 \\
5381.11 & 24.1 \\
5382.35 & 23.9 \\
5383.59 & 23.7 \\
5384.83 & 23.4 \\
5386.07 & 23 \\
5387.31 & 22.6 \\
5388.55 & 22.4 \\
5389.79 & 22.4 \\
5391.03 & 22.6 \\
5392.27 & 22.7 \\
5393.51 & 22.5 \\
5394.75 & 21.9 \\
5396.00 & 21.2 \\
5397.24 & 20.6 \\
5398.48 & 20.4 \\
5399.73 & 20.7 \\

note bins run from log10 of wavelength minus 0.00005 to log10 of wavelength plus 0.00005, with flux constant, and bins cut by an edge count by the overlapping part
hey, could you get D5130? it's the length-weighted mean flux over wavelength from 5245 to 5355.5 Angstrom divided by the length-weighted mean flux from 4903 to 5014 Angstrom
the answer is 1.0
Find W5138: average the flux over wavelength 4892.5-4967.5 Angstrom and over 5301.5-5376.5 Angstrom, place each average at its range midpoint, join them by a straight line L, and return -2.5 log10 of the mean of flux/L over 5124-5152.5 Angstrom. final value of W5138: 0.12 mag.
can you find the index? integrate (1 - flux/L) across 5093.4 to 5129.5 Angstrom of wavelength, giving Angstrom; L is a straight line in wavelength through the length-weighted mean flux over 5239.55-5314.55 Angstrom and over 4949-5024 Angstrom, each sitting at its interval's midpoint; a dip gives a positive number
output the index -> 1.12 Angstrom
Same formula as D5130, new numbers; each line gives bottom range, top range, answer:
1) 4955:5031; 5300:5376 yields 1.06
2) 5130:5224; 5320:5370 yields 1.17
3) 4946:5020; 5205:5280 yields 0.96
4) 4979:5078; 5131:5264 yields 0.93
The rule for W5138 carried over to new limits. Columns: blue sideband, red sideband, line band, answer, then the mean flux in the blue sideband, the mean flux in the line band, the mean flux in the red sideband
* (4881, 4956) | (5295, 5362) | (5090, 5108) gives 0.06 mag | 23.1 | 22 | 23.5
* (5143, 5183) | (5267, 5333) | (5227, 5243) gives 0.01 mag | 19.2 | 21.1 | 23.1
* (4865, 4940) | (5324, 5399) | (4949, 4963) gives 0.00 mag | 22.8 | 22.8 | 23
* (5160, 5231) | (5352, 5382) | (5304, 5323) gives -0.10 mag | 19.4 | 24.5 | 23.6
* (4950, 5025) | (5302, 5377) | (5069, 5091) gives 0.03 mag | 22.2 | 21.8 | 23.4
